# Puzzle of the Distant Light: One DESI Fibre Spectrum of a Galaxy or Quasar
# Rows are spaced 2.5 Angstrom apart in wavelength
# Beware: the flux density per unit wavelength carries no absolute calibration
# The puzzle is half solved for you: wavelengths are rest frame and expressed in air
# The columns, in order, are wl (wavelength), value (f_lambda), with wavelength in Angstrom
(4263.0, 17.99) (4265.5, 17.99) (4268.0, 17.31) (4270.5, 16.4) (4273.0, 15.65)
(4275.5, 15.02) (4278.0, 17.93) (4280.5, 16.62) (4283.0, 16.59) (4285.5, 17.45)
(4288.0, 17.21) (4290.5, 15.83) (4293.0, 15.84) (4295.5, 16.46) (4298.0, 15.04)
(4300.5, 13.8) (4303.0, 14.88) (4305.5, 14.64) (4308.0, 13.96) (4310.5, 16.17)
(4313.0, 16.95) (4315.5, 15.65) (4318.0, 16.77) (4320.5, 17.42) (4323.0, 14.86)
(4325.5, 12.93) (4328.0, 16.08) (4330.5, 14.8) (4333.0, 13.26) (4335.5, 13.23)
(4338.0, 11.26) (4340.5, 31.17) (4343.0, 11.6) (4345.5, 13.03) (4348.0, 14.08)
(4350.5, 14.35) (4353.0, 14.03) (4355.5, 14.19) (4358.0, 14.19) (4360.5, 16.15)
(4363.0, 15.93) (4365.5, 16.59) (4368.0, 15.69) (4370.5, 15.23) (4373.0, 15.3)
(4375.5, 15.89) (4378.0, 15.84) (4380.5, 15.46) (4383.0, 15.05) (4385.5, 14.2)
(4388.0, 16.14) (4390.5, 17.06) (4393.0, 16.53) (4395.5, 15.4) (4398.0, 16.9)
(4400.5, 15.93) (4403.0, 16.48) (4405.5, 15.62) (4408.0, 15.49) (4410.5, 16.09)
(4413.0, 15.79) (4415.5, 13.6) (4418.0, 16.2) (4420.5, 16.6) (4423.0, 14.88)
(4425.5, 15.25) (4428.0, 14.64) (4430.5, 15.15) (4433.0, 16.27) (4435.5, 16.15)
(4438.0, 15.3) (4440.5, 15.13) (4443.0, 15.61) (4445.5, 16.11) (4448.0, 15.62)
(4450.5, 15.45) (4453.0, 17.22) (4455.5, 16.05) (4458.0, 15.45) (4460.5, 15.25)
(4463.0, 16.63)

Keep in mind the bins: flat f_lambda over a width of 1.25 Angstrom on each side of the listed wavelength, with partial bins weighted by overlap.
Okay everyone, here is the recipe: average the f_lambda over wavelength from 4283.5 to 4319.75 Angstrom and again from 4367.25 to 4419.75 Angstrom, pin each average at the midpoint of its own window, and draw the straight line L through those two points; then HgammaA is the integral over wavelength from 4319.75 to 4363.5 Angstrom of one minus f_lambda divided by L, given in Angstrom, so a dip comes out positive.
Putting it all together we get 1.8 Angstrom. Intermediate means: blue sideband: 15.8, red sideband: 15.7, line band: 15.1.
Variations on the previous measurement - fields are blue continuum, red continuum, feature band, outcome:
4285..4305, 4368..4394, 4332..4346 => -0.1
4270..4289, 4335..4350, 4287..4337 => 2.9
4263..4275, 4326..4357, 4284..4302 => 0.3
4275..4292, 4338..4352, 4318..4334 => 1.3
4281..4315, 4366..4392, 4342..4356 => 1.9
